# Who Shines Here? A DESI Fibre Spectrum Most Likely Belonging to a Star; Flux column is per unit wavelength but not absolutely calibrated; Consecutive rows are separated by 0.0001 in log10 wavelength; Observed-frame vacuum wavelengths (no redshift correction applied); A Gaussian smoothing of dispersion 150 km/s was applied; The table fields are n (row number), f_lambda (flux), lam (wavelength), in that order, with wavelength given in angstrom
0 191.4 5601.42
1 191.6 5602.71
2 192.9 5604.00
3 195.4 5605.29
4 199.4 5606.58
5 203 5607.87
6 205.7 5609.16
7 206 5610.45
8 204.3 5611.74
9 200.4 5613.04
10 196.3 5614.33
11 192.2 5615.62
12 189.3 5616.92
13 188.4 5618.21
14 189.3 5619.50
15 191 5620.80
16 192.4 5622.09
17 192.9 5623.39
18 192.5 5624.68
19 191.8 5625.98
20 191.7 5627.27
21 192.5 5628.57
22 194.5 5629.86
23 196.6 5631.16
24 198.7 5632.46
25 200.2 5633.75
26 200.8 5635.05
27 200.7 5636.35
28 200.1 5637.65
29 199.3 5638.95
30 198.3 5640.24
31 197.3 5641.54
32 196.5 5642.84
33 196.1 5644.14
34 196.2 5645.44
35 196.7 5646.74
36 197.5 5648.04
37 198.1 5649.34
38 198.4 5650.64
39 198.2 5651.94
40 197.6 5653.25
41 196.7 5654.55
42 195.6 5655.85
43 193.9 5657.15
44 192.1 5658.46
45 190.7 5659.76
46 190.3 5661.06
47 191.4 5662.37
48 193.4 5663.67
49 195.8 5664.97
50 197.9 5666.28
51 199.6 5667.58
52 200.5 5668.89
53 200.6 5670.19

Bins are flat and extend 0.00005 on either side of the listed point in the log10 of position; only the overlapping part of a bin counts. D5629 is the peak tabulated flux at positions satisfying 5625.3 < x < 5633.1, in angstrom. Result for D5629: 198.7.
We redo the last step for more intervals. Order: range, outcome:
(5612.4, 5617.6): 200.4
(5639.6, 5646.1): 198.3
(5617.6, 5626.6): 192.9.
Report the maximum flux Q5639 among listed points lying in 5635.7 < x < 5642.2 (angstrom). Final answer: 200.7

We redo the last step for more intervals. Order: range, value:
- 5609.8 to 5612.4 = 206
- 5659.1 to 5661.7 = 190.7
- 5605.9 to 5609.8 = 205.7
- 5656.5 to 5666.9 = 197.9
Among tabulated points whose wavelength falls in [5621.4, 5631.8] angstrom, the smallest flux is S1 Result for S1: 191.7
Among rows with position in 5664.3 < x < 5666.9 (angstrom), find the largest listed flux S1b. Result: 197.9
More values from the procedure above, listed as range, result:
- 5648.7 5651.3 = 198.4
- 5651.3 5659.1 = 198.2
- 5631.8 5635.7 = 200.8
